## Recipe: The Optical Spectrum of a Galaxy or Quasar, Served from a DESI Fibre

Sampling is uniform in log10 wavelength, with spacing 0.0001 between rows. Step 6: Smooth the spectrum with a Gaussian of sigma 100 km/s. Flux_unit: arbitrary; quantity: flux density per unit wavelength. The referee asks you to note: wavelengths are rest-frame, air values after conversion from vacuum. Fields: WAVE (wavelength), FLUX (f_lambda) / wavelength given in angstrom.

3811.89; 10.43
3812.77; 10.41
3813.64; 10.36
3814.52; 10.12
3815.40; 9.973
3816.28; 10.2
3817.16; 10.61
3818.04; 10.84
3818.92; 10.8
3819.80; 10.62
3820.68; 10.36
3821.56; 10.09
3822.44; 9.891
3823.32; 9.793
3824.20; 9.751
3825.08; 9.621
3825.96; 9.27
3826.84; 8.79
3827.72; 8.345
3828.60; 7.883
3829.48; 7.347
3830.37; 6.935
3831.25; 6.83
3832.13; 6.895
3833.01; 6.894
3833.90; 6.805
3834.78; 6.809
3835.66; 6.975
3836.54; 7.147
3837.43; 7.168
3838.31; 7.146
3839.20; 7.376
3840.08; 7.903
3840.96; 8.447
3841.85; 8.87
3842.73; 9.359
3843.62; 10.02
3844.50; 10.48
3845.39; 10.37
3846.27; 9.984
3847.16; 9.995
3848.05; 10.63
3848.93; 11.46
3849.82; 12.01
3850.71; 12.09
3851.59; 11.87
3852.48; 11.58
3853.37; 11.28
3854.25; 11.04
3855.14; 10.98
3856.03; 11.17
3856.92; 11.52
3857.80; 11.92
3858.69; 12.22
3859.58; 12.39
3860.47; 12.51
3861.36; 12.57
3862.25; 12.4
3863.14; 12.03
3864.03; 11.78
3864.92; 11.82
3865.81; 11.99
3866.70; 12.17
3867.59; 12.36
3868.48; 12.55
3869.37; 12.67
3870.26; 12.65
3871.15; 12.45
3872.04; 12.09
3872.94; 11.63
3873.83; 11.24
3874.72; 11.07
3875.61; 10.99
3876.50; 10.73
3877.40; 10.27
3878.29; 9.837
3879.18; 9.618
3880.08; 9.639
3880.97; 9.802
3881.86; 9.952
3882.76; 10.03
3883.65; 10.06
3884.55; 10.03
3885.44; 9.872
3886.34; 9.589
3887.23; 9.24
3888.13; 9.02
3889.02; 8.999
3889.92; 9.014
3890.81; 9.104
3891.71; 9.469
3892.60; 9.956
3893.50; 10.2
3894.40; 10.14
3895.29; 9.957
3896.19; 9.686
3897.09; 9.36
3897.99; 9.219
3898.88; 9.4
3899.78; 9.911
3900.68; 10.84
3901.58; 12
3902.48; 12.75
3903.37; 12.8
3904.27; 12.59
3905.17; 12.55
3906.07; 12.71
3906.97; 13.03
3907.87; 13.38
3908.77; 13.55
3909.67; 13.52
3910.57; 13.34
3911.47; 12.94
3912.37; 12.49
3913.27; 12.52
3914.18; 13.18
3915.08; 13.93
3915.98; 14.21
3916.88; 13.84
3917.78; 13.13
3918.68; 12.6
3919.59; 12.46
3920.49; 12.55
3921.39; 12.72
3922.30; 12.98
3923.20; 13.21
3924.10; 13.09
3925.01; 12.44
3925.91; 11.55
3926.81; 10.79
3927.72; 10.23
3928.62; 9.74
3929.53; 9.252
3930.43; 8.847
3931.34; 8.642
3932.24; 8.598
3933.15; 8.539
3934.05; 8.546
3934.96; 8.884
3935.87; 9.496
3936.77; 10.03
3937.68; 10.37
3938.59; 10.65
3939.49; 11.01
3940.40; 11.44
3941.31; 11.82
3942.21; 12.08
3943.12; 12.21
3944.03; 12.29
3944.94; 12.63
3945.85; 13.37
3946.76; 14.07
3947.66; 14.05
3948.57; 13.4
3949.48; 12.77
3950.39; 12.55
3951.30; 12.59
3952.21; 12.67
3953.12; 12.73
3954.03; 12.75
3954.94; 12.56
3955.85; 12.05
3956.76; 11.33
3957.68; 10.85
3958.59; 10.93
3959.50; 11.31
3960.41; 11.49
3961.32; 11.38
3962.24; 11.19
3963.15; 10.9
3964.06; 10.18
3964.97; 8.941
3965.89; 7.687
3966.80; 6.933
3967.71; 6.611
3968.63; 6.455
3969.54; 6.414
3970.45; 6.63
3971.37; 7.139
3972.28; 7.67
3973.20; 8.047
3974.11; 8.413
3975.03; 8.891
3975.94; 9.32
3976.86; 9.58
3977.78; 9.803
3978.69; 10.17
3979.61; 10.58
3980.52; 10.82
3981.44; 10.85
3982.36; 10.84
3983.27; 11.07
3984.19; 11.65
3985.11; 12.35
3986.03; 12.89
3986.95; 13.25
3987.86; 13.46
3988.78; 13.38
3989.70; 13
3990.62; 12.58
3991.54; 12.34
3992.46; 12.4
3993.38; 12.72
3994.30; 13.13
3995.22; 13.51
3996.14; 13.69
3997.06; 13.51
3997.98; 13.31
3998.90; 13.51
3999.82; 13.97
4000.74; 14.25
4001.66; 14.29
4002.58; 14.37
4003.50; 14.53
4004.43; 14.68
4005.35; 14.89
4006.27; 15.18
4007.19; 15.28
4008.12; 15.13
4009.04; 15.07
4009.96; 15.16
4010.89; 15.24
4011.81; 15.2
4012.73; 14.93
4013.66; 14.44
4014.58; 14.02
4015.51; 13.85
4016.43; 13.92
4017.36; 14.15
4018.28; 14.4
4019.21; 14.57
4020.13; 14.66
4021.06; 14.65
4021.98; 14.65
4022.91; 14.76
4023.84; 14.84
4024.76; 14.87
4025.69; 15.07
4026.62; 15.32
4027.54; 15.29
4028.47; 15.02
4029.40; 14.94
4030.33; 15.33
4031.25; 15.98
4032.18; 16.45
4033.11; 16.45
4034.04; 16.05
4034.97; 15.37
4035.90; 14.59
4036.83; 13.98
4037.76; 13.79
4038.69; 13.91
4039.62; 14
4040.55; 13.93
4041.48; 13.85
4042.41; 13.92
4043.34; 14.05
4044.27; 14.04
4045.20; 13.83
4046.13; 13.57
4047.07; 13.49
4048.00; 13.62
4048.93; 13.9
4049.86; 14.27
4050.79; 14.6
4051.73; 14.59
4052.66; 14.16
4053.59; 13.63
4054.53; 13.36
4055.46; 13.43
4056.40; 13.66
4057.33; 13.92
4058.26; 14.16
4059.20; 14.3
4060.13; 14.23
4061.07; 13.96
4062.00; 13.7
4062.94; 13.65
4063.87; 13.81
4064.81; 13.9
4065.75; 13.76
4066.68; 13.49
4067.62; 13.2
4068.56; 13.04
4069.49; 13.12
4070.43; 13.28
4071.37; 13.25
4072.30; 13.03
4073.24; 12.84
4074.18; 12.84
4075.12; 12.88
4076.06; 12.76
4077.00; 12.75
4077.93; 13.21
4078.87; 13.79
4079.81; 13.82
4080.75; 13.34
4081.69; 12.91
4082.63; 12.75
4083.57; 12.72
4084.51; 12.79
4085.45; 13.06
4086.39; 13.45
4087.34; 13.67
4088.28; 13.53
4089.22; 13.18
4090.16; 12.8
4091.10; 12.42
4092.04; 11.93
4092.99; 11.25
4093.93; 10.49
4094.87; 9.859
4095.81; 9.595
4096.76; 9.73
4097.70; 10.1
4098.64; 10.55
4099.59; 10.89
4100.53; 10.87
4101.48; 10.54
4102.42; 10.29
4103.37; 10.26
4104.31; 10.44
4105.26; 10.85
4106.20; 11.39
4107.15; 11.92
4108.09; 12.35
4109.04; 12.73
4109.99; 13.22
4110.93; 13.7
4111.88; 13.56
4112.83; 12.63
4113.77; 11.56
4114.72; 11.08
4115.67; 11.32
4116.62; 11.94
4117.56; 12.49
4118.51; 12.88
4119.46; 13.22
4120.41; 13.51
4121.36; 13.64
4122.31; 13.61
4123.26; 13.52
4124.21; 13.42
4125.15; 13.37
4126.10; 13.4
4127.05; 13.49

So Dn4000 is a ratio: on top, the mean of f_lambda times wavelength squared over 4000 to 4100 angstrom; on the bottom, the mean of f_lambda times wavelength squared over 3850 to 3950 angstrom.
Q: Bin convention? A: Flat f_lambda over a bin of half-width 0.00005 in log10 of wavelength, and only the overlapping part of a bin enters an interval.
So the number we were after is 1.30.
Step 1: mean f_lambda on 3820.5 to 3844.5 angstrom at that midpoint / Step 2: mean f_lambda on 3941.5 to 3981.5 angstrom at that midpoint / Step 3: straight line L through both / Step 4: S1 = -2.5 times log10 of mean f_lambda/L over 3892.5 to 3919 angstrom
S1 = -0.24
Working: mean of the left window 8.27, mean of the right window 10.6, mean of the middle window 12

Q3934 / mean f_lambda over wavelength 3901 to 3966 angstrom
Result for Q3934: 11.8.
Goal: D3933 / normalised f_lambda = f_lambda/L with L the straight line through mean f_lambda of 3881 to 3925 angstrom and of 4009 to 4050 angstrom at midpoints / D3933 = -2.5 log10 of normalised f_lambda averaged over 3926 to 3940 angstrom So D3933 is 0.258 mag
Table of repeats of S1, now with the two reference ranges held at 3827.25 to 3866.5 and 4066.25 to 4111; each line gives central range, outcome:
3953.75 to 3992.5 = 0.07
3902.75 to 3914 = -0.23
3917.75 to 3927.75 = -0.17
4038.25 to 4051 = -0.18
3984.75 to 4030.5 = -0.24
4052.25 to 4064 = -0.16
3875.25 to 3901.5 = 0.05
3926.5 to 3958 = -0.05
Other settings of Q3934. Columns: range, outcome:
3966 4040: 13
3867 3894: 10.5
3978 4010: 13.1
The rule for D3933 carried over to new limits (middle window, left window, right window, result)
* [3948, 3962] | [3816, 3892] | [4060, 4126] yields -0.090 mag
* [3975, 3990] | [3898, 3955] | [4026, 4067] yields 0.151 mag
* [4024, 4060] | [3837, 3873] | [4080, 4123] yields -0.220 mag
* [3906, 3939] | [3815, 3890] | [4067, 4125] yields -0.087 mag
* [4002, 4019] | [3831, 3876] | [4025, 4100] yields -0.154 mag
